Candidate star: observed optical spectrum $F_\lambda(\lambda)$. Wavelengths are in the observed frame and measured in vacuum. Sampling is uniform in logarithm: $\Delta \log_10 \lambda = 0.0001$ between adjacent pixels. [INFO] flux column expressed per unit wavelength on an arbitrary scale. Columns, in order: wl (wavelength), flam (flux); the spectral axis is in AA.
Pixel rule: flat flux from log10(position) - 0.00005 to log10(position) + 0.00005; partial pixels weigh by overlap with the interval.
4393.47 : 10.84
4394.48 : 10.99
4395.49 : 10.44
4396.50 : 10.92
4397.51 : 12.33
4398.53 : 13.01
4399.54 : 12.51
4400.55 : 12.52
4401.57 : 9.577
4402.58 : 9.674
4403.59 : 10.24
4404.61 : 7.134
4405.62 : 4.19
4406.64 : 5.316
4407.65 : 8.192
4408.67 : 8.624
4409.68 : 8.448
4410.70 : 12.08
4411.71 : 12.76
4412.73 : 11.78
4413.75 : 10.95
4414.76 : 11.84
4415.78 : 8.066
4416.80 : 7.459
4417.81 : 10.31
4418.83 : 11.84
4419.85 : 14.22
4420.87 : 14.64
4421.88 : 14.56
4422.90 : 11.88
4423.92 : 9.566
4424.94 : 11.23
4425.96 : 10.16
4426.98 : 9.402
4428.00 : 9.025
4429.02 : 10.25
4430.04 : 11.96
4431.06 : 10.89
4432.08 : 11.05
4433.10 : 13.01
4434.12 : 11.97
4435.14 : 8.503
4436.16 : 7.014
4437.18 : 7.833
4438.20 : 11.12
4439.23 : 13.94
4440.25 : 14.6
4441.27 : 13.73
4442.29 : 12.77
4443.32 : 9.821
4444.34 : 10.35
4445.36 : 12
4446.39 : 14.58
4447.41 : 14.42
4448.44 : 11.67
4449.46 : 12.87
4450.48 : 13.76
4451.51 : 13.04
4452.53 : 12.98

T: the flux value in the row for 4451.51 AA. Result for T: 13.04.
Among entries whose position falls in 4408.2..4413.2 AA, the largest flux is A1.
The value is 12.76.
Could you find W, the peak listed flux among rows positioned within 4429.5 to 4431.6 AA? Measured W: 11.96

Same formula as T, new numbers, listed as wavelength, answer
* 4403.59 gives 10.24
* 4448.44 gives 11.67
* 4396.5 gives 10.92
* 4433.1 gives 13.01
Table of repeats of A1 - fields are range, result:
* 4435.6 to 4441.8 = 14.6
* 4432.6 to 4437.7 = 13.01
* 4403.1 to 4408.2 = 10.24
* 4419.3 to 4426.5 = 14.64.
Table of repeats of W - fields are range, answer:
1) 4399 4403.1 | 12.52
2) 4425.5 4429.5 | 10.25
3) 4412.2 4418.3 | 11.84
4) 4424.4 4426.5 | 11.23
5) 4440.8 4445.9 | 13.73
